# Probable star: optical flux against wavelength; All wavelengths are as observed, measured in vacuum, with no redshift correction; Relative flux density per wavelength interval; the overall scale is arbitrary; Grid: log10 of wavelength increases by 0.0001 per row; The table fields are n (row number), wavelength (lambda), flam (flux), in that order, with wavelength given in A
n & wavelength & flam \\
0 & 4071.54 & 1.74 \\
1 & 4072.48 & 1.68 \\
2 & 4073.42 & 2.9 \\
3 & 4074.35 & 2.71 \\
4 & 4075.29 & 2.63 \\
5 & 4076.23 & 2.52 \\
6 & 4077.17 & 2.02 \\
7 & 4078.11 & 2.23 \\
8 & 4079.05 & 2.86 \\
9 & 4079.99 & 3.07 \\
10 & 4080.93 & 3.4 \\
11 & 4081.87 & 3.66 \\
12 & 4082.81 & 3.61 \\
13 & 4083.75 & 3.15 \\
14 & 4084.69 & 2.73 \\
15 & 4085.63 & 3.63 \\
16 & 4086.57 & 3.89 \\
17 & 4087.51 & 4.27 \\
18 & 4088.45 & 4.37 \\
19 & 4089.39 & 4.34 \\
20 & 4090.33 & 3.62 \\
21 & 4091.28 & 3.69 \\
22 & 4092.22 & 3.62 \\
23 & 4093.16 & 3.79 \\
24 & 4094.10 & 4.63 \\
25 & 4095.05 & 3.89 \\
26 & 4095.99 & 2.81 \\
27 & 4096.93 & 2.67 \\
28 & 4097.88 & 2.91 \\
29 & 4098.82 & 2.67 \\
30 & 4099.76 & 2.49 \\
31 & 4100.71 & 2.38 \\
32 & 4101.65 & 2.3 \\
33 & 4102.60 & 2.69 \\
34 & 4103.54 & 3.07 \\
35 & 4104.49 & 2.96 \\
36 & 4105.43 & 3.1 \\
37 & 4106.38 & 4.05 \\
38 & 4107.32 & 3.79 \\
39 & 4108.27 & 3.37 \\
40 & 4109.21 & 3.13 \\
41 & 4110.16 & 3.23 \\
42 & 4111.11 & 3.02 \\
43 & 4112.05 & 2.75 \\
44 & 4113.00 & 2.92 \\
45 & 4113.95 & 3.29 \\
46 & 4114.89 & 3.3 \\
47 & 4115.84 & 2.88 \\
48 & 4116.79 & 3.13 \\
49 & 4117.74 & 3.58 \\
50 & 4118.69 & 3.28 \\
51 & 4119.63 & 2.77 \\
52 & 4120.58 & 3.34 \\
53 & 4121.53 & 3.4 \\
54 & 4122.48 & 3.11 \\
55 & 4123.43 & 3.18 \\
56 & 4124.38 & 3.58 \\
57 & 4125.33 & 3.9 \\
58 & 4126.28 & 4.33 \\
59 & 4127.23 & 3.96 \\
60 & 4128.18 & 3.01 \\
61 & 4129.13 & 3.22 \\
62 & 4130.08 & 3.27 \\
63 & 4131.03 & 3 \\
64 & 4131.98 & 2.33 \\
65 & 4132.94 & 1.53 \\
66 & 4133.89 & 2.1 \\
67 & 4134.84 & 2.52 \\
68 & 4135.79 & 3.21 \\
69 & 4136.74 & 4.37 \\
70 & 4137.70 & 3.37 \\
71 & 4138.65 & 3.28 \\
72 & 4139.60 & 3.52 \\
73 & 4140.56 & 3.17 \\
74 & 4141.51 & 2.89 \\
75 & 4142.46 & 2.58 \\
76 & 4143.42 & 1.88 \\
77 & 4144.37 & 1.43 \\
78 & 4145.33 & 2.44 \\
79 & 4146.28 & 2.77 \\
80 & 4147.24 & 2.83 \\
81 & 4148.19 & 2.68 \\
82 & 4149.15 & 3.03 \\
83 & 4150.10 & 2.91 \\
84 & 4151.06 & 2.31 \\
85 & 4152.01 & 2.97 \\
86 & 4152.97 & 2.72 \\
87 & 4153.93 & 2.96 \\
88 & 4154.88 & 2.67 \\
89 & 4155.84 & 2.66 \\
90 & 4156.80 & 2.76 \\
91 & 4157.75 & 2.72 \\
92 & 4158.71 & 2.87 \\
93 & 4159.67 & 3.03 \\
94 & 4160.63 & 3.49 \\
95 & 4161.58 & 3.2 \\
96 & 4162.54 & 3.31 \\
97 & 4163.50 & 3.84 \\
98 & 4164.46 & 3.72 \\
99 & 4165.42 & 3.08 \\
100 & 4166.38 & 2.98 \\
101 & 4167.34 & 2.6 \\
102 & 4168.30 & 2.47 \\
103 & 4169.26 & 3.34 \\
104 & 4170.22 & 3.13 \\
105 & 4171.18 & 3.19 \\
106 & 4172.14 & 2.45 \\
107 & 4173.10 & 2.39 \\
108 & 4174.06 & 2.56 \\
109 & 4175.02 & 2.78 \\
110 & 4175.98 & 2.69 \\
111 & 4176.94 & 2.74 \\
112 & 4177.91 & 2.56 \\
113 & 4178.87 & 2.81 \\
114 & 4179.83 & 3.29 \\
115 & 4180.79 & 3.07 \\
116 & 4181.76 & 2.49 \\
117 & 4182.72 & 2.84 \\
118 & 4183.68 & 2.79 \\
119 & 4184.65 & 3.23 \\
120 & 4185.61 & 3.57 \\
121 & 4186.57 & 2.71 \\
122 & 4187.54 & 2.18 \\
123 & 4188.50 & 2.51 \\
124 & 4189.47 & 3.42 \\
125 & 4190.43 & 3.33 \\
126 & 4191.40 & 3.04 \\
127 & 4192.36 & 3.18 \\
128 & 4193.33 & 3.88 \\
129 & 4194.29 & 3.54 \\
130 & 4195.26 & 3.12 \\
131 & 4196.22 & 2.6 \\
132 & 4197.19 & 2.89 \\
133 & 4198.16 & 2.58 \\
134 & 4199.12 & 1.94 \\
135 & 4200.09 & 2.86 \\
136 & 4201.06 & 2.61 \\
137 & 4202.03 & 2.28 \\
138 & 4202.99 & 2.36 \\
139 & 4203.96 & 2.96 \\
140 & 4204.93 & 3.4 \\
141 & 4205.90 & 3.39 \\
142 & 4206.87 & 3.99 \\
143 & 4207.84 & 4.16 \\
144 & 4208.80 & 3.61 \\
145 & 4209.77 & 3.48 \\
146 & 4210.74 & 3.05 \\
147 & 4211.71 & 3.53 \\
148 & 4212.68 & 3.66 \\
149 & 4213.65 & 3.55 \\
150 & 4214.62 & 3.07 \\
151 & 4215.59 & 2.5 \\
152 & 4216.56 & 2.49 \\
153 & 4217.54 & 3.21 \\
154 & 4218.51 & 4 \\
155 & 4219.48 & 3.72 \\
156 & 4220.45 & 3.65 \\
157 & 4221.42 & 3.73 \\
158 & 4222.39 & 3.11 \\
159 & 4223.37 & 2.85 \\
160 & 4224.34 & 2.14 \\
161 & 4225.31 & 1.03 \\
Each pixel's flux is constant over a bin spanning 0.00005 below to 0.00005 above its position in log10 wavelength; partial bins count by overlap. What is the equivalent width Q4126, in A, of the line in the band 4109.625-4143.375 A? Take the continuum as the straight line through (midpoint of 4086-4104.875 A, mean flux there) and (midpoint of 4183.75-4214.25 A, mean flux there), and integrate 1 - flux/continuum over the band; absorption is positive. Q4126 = 1.5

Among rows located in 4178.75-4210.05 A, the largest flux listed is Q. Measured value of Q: 4.16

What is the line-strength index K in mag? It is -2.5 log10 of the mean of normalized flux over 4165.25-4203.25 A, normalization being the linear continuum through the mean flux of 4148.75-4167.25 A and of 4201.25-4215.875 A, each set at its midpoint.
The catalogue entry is 0.10 mag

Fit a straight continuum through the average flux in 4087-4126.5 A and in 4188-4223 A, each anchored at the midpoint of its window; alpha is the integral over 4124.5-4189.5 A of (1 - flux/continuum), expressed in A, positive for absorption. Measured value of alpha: 6.5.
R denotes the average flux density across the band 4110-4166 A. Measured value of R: 3.03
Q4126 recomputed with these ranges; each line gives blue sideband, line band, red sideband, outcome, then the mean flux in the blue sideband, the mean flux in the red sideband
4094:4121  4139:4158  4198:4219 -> 2.51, 3.1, 3.13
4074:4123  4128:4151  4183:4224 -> 2.78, 3.21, 3.13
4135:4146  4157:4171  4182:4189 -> -1.26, 2.91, 2.82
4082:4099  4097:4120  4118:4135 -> 2.12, 3.59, 3.12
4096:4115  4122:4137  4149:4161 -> -1.15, 3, 2.84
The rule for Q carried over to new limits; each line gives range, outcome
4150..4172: 3.84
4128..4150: 4.37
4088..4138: 4.63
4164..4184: 3.72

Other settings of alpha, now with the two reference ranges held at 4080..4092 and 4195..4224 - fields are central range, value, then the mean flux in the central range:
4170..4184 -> 2.1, 2.78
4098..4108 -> 1.8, 2.96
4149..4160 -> 1.9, 2.79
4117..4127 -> 0.2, 3.45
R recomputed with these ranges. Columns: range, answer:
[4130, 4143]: 2.92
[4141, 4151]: 2.54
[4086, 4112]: 3.35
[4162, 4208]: 2.97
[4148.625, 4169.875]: 2.98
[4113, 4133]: 3.24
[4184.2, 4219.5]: 3.12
